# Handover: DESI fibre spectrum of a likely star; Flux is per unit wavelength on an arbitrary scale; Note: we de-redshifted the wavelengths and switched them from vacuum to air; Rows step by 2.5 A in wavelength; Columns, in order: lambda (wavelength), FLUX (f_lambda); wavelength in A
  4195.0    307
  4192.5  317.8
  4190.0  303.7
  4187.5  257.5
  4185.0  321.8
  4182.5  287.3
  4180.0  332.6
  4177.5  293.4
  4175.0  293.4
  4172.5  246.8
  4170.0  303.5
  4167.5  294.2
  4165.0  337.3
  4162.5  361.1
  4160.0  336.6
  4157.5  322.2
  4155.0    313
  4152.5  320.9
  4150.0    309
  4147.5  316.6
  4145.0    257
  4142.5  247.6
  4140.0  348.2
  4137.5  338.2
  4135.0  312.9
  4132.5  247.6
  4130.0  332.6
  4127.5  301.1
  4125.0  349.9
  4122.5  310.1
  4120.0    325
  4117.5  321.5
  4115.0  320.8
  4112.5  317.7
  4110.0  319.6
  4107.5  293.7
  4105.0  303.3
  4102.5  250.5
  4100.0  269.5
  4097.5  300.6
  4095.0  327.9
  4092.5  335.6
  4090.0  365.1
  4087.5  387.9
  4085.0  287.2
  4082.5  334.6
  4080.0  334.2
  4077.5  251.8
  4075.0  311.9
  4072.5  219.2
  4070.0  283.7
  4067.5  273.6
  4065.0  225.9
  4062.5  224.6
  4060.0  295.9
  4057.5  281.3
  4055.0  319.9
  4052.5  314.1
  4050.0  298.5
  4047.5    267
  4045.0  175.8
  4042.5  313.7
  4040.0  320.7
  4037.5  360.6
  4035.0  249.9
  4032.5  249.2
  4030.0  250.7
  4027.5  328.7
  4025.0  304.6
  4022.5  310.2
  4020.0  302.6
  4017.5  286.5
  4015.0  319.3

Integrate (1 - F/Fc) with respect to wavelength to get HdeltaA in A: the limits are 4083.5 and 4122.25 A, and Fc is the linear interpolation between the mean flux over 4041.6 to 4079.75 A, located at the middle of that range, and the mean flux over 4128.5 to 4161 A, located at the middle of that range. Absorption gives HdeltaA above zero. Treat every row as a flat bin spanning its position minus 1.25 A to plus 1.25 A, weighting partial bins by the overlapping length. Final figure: -3.41 A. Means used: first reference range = 272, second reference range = 308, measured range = 315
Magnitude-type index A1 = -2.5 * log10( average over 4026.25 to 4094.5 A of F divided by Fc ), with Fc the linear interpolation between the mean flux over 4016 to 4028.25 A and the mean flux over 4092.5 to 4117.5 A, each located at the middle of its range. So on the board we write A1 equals 0.05 mag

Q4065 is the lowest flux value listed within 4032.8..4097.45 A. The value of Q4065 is 175.8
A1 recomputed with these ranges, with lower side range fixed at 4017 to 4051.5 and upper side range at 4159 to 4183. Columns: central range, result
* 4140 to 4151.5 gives 0.05 mag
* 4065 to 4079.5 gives 0.10 mag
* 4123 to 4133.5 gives -0.03 mag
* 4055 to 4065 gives 0.09 mag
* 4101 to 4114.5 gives 0.00 mag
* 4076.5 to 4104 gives -0.06 mag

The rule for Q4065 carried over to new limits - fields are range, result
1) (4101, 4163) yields 247.6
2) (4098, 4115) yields 250.5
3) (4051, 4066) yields 224.6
